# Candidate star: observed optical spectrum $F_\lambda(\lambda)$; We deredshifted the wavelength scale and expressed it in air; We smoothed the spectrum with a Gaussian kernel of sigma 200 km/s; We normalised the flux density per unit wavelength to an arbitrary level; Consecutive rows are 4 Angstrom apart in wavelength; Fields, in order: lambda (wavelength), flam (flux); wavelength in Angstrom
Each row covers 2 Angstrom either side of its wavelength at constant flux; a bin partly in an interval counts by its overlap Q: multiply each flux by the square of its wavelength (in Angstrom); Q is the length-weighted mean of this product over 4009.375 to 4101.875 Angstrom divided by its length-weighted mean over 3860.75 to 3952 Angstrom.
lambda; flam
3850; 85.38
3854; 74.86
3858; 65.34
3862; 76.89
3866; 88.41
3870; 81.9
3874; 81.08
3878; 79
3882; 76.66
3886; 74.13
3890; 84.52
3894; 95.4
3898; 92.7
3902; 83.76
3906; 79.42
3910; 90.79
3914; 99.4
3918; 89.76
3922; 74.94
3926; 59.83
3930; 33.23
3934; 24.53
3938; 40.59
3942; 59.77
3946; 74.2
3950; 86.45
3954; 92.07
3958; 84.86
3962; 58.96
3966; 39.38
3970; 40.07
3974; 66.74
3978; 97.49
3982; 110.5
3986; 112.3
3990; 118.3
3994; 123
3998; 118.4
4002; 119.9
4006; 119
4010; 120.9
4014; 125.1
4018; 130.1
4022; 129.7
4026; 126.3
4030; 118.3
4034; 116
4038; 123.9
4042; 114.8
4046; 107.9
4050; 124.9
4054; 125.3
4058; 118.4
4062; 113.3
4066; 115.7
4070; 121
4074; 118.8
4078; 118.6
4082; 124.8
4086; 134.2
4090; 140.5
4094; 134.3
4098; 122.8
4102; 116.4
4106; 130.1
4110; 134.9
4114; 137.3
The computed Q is 1.77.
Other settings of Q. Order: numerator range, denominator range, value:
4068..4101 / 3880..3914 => 1.63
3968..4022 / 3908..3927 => 1.34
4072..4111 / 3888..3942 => 1.92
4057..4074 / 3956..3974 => 2.16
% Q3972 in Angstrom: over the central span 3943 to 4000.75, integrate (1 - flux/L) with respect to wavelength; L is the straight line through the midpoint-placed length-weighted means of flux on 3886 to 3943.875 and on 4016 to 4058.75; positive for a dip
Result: 5.2 Angstrom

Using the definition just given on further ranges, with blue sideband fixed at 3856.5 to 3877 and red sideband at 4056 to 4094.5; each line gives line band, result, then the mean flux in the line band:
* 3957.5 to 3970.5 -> 5.91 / 54.3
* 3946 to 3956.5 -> 1.18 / 86.2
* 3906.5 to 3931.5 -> 3.91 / 75.8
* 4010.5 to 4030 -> -2.53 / 126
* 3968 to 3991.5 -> 3.01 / 90.3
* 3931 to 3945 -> 7.58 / 43.4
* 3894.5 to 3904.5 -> -0.33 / 88.9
